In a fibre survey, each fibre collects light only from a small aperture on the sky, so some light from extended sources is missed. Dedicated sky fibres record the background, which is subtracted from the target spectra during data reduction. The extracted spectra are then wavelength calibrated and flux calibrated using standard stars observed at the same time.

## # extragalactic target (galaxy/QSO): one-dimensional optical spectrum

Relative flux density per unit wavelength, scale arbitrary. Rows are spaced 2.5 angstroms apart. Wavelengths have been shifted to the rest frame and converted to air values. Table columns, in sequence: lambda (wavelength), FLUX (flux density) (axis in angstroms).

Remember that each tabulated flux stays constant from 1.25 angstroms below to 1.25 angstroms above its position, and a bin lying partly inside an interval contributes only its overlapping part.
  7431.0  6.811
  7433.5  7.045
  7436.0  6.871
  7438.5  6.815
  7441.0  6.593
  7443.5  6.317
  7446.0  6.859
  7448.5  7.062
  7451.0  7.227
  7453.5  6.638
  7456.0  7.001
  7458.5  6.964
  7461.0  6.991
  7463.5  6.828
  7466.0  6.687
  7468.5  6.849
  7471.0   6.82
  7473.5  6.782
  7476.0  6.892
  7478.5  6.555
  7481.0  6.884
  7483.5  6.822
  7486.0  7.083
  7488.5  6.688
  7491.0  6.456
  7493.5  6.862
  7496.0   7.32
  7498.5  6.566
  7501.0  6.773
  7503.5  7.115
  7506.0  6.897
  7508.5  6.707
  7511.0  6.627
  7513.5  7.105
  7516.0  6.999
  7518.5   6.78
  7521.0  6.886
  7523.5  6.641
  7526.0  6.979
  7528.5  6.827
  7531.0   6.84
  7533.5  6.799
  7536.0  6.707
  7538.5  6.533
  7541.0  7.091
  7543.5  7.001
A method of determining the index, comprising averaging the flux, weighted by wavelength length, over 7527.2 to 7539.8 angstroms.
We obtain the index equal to 6.74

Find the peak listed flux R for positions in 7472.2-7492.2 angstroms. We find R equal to 7.083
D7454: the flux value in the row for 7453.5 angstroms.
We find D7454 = 6.638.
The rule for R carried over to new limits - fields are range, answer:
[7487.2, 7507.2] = 7.32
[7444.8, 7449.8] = 7.062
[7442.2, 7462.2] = 7.227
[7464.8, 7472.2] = 6.849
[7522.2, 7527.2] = 6.979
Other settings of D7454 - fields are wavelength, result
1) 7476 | 6.892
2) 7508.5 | 6.707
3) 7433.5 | 7.045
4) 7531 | 6.84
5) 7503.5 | 7.115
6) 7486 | 7.083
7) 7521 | 6.886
